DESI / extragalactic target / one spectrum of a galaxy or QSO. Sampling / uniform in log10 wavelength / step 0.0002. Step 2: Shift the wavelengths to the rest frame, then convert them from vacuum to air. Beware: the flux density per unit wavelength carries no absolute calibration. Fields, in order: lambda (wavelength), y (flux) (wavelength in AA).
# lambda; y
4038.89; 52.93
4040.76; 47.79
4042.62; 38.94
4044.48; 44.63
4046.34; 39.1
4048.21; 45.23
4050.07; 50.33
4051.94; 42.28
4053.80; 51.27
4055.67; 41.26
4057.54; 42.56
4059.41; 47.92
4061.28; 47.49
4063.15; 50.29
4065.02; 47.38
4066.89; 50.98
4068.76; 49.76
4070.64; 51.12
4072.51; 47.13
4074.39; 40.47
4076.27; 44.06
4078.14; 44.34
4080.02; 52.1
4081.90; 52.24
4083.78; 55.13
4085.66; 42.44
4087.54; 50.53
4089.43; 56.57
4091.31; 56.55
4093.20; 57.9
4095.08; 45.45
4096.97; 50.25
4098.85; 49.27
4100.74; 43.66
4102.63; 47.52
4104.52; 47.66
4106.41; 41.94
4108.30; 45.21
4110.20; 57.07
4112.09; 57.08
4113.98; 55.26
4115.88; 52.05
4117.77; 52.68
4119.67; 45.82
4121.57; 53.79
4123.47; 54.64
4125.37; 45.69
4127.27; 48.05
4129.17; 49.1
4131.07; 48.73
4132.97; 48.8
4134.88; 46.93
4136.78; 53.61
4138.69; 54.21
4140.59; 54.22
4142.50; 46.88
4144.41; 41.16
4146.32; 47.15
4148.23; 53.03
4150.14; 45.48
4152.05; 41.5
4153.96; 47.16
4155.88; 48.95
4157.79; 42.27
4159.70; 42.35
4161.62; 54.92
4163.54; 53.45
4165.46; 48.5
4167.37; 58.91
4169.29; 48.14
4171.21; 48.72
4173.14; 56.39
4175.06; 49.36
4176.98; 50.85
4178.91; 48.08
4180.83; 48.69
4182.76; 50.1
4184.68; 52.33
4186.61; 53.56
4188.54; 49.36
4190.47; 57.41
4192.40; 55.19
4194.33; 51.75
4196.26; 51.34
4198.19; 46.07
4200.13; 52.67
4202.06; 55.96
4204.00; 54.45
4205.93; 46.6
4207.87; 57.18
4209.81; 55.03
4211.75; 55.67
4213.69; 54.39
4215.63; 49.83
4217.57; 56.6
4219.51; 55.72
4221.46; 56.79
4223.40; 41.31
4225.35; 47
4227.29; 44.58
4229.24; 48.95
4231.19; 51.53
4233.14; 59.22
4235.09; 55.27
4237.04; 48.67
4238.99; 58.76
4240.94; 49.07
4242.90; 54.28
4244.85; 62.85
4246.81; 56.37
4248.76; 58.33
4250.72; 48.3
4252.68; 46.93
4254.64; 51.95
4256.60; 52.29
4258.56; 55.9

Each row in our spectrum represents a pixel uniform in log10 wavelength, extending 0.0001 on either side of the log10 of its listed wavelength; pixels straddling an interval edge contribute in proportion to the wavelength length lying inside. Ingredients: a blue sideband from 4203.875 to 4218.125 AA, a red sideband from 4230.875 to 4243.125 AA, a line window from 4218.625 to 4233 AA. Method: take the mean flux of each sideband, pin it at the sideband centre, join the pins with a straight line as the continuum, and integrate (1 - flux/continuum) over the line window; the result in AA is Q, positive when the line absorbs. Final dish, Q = 1.0 AA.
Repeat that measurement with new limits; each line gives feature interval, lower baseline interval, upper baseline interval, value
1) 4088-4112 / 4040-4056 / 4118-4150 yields -1.3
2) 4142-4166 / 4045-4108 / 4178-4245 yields 1.6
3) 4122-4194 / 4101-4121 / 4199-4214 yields 2.9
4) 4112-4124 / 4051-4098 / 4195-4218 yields -0.6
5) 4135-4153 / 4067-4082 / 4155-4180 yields 0.3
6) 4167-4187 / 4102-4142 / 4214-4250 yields 0.3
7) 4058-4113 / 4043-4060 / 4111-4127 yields -1.0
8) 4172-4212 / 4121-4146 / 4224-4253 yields -0.7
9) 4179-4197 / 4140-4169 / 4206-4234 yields -0.6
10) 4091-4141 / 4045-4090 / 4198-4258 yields -1.3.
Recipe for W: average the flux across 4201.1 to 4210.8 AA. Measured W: 53.8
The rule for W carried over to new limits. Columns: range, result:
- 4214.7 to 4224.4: 52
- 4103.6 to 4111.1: 47.9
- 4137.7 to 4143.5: 51.7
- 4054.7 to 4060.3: 43.9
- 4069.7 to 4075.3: 46.3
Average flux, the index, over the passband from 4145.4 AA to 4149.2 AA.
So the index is 50.1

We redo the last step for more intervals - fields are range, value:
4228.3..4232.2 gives 50.3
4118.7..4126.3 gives 50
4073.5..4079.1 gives 43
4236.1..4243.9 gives 52.8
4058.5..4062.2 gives 47.7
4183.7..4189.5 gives 51.8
